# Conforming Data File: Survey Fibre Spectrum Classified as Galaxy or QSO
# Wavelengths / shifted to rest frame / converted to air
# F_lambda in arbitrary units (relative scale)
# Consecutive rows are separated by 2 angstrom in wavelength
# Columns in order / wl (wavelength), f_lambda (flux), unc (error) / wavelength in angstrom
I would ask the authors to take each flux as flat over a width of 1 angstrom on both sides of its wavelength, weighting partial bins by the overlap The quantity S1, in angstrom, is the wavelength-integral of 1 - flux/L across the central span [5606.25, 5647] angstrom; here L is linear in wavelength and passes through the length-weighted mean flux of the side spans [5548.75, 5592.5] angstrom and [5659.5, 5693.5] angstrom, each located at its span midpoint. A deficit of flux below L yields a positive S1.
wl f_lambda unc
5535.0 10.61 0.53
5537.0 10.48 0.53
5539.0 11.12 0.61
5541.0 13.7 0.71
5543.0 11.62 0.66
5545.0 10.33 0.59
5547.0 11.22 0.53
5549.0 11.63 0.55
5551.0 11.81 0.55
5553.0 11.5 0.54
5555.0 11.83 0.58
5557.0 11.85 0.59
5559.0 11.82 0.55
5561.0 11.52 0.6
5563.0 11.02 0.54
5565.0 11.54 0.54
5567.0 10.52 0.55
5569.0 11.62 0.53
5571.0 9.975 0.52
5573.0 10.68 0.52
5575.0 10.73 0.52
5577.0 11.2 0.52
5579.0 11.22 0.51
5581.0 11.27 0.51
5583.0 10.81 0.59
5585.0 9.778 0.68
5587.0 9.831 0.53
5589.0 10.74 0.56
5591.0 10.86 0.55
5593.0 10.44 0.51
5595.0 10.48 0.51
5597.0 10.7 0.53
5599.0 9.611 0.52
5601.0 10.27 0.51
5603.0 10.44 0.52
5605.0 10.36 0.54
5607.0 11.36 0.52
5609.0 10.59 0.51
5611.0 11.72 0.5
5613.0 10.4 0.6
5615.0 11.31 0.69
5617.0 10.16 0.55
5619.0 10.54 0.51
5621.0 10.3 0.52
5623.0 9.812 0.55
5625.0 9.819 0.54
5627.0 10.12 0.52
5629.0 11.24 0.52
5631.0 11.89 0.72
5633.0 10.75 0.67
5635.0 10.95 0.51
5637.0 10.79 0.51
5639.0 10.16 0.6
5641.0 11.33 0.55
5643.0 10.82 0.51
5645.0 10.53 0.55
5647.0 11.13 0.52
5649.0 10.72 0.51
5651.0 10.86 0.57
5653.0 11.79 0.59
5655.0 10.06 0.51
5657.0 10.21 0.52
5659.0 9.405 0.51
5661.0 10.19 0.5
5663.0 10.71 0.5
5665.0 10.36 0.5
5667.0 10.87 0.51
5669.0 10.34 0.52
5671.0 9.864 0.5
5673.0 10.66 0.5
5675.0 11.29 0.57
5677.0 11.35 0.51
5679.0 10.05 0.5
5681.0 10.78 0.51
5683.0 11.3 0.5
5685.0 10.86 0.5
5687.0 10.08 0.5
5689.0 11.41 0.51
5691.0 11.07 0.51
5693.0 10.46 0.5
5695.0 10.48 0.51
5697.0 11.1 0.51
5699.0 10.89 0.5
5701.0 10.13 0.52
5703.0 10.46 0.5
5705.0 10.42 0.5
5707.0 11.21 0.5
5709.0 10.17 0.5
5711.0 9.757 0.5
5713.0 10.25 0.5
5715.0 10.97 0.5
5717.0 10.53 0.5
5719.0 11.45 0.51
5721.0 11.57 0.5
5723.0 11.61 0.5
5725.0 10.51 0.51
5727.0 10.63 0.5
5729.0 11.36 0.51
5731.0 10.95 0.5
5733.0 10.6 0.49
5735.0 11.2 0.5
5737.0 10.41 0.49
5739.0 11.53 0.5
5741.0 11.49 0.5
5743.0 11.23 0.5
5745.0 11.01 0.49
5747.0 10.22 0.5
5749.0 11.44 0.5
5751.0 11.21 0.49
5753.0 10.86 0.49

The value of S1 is 0.4 angstrom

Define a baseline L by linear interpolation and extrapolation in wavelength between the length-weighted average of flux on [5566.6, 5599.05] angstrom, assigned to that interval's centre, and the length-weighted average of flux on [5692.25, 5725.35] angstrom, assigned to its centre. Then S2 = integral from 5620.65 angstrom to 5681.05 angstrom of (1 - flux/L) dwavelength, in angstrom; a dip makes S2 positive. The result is 0.4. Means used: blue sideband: 10.6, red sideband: 10.7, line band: 10.6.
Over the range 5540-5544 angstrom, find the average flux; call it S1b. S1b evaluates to 12.7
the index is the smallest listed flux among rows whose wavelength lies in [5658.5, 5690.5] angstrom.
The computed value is 9.405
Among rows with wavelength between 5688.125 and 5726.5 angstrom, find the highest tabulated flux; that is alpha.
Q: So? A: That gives 11.61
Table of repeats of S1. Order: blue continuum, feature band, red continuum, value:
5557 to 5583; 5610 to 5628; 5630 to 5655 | 0.9 angstrom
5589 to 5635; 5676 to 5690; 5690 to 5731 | -0.2 angstrom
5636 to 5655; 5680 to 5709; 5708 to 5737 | 0.2 angstrom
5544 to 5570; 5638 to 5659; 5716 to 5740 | 0.9 angstrom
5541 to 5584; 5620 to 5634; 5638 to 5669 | 0.3 angstrom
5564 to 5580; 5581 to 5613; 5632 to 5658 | 1.0 angstrom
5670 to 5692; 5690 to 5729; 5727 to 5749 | 0.6 angstrom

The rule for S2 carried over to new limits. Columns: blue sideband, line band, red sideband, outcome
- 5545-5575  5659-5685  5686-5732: 0.66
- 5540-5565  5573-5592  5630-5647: 1.14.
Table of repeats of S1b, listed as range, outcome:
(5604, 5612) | 11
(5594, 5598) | 10.6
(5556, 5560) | 11.8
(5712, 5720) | 10.8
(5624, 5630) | 10.4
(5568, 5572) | 10.8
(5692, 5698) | 10.7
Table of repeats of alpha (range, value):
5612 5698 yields 11.89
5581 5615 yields 11.72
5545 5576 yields 11.85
